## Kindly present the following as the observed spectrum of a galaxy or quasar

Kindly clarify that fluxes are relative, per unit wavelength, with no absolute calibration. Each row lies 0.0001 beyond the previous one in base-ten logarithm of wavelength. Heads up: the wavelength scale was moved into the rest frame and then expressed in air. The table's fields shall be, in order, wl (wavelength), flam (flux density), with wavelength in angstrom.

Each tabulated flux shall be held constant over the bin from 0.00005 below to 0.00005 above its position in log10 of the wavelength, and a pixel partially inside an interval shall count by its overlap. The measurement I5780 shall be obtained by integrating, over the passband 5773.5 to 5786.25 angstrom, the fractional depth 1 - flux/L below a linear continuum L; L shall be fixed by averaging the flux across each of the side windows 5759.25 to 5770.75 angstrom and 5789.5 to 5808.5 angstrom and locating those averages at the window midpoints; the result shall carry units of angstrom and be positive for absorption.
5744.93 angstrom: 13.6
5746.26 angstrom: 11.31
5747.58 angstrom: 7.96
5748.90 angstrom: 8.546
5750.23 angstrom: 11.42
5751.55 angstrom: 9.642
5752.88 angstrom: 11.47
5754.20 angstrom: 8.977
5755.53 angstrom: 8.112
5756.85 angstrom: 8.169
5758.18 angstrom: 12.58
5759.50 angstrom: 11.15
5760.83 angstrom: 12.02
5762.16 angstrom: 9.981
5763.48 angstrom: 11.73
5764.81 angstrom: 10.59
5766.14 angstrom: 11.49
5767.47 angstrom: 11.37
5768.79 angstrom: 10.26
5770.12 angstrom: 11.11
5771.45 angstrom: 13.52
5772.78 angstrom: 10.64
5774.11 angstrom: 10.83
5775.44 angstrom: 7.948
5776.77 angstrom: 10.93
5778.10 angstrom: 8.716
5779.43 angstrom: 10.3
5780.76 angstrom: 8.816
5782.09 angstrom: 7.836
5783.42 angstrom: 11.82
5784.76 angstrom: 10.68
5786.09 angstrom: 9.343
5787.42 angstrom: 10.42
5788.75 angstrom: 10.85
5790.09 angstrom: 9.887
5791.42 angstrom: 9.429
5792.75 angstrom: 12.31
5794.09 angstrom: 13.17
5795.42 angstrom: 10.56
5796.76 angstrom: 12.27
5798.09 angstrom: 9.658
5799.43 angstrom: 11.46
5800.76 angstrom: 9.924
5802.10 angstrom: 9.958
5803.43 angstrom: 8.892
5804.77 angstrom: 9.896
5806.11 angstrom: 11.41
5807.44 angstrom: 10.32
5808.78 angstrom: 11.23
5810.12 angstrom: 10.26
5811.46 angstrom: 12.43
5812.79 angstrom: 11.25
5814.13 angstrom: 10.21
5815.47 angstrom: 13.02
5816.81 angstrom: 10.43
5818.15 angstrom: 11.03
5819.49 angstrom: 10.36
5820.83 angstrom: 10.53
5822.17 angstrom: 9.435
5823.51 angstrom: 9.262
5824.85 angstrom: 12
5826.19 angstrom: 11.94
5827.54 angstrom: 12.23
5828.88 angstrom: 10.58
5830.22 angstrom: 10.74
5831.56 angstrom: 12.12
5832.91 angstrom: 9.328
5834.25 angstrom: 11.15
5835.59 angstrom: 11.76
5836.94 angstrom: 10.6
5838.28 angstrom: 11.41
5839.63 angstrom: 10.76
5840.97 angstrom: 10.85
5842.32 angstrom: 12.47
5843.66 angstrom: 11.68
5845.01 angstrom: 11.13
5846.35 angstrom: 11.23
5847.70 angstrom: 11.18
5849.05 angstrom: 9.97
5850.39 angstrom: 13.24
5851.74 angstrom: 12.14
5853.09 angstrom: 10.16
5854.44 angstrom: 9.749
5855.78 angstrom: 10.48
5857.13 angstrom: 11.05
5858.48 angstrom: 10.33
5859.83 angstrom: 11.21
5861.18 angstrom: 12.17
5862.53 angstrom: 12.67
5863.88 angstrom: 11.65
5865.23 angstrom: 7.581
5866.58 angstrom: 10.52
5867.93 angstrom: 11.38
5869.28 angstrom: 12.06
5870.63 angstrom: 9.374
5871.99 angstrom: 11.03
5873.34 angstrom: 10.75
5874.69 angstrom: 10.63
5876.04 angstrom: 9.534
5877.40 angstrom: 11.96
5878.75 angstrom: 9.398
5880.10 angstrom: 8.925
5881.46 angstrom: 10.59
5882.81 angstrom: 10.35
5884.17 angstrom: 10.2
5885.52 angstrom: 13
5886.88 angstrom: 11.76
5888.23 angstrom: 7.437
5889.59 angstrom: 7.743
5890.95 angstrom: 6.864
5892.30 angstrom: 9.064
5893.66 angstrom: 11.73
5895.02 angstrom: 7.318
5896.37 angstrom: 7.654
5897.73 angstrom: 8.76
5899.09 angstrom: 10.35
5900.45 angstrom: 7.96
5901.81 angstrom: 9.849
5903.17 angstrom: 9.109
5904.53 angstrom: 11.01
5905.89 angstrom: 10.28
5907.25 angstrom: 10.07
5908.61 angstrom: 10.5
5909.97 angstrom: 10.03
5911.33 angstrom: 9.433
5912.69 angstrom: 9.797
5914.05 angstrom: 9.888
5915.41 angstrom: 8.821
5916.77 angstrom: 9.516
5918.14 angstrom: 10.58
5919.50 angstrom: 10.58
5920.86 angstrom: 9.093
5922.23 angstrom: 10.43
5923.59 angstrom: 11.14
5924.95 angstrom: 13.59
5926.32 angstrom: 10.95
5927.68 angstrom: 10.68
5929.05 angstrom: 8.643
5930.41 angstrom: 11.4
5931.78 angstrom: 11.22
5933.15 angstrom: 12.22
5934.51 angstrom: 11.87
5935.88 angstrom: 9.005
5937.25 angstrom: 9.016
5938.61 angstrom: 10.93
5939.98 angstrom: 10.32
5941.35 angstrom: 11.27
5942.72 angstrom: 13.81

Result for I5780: 1.4 angstrom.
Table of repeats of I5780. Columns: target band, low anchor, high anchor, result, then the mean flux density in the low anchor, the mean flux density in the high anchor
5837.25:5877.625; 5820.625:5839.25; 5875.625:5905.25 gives -2.67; 10.9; 9.57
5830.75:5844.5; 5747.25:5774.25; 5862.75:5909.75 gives -1.39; 10.6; 9.92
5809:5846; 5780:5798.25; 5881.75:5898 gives -3.64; 10.5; 9.37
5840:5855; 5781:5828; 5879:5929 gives -1.33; 10.7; 9.84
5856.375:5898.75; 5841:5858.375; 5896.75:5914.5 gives 1.28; 11.2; 9.73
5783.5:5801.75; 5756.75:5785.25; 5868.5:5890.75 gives -0.44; 10.6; 10.2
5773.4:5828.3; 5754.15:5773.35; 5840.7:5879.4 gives 1.59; 10.8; 11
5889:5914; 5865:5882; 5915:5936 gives 2.85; 10.4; 10.7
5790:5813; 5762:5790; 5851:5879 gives -0.60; 10.4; 10.8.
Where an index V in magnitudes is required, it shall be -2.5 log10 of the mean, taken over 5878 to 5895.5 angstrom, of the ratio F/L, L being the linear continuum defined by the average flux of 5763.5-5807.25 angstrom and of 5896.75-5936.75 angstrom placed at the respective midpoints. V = 0.074 mag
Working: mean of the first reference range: 10.5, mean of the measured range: 9.6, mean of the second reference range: 10.2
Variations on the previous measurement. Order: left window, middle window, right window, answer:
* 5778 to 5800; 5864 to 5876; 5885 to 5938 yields -0.032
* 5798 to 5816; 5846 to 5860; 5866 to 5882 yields -0.038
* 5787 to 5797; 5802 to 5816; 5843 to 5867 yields 0.023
